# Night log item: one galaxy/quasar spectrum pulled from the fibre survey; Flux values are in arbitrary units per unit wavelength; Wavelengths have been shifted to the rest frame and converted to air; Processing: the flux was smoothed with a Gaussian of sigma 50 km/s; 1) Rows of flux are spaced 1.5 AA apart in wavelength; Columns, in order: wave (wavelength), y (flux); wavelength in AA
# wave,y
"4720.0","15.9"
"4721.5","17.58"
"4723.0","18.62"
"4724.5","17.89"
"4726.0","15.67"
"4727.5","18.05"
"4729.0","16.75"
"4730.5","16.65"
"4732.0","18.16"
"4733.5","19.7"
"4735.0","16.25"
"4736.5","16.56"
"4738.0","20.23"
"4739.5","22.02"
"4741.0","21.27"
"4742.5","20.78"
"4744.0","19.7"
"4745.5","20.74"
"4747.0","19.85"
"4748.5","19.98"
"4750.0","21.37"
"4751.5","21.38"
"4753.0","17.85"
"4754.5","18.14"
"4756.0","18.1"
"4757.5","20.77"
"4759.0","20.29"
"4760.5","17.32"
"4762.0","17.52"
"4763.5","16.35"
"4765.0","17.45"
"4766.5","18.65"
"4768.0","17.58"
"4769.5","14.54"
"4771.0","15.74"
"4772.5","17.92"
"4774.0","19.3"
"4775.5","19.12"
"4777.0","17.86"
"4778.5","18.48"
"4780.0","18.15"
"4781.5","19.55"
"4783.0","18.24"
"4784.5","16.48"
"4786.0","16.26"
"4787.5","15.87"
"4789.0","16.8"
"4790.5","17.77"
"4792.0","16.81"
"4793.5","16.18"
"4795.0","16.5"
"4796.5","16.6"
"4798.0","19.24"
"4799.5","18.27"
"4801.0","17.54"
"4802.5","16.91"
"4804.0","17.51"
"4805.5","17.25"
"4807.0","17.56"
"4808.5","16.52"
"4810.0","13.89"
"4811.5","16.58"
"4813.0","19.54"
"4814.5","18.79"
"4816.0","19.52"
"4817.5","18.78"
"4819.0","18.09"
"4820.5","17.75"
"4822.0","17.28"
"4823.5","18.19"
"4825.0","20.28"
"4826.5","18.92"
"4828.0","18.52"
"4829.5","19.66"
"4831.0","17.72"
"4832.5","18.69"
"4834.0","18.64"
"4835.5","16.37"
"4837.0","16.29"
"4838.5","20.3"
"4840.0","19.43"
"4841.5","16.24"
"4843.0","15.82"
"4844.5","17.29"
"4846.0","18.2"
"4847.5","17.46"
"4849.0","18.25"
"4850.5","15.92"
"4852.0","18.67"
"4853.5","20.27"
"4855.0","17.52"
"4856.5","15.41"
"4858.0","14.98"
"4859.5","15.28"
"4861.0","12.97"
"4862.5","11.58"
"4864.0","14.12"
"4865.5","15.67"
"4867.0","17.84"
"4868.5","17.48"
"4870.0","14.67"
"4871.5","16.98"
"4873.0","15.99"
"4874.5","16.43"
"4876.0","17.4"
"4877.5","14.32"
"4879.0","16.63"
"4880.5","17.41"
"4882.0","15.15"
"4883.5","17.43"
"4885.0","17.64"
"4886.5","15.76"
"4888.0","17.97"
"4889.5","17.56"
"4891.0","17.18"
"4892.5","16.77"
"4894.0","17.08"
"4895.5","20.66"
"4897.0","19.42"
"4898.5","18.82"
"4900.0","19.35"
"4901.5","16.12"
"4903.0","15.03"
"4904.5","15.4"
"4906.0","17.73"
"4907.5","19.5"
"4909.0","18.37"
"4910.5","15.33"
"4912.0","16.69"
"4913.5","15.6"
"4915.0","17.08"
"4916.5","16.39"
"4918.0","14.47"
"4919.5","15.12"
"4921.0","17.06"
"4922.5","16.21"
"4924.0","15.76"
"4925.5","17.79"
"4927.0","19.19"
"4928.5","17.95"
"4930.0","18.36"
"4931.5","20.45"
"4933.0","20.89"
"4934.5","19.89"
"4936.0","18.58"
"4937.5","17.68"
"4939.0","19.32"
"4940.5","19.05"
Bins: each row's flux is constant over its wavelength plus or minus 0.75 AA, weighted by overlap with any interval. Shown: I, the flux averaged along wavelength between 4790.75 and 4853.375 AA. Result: 17.8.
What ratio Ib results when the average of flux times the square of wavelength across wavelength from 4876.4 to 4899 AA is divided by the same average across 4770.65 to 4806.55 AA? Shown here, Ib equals 1.03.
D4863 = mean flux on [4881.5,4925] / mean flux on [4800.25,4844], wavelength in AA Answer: 0.95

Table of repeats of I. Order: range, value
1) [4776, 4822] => 17.5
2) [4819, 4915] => 17.1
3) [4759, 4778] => 17.6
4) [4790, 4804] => 17.3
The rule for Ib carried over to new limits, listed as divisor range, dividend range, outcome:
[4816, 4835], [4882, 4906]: 0.97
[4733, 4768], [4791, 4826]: 0.94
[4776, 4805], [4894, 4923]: 1.03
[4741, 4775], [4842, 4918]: 0.94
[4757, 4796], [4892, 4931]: 1.04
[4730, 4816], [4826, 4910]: 0.98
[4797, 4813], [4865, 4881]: 0.98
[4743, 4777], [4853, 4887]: 0.90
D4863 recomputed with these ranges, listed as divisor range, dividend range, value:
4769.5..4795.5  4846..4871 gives 0.93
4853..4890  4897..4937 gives 1.08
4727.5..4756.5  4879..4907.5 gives 0.91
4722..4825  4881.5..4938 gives 0.97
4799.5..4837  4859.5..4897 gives 0.92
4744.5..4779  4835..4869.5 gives 0.90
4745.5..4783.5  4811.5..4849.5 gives 0.98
